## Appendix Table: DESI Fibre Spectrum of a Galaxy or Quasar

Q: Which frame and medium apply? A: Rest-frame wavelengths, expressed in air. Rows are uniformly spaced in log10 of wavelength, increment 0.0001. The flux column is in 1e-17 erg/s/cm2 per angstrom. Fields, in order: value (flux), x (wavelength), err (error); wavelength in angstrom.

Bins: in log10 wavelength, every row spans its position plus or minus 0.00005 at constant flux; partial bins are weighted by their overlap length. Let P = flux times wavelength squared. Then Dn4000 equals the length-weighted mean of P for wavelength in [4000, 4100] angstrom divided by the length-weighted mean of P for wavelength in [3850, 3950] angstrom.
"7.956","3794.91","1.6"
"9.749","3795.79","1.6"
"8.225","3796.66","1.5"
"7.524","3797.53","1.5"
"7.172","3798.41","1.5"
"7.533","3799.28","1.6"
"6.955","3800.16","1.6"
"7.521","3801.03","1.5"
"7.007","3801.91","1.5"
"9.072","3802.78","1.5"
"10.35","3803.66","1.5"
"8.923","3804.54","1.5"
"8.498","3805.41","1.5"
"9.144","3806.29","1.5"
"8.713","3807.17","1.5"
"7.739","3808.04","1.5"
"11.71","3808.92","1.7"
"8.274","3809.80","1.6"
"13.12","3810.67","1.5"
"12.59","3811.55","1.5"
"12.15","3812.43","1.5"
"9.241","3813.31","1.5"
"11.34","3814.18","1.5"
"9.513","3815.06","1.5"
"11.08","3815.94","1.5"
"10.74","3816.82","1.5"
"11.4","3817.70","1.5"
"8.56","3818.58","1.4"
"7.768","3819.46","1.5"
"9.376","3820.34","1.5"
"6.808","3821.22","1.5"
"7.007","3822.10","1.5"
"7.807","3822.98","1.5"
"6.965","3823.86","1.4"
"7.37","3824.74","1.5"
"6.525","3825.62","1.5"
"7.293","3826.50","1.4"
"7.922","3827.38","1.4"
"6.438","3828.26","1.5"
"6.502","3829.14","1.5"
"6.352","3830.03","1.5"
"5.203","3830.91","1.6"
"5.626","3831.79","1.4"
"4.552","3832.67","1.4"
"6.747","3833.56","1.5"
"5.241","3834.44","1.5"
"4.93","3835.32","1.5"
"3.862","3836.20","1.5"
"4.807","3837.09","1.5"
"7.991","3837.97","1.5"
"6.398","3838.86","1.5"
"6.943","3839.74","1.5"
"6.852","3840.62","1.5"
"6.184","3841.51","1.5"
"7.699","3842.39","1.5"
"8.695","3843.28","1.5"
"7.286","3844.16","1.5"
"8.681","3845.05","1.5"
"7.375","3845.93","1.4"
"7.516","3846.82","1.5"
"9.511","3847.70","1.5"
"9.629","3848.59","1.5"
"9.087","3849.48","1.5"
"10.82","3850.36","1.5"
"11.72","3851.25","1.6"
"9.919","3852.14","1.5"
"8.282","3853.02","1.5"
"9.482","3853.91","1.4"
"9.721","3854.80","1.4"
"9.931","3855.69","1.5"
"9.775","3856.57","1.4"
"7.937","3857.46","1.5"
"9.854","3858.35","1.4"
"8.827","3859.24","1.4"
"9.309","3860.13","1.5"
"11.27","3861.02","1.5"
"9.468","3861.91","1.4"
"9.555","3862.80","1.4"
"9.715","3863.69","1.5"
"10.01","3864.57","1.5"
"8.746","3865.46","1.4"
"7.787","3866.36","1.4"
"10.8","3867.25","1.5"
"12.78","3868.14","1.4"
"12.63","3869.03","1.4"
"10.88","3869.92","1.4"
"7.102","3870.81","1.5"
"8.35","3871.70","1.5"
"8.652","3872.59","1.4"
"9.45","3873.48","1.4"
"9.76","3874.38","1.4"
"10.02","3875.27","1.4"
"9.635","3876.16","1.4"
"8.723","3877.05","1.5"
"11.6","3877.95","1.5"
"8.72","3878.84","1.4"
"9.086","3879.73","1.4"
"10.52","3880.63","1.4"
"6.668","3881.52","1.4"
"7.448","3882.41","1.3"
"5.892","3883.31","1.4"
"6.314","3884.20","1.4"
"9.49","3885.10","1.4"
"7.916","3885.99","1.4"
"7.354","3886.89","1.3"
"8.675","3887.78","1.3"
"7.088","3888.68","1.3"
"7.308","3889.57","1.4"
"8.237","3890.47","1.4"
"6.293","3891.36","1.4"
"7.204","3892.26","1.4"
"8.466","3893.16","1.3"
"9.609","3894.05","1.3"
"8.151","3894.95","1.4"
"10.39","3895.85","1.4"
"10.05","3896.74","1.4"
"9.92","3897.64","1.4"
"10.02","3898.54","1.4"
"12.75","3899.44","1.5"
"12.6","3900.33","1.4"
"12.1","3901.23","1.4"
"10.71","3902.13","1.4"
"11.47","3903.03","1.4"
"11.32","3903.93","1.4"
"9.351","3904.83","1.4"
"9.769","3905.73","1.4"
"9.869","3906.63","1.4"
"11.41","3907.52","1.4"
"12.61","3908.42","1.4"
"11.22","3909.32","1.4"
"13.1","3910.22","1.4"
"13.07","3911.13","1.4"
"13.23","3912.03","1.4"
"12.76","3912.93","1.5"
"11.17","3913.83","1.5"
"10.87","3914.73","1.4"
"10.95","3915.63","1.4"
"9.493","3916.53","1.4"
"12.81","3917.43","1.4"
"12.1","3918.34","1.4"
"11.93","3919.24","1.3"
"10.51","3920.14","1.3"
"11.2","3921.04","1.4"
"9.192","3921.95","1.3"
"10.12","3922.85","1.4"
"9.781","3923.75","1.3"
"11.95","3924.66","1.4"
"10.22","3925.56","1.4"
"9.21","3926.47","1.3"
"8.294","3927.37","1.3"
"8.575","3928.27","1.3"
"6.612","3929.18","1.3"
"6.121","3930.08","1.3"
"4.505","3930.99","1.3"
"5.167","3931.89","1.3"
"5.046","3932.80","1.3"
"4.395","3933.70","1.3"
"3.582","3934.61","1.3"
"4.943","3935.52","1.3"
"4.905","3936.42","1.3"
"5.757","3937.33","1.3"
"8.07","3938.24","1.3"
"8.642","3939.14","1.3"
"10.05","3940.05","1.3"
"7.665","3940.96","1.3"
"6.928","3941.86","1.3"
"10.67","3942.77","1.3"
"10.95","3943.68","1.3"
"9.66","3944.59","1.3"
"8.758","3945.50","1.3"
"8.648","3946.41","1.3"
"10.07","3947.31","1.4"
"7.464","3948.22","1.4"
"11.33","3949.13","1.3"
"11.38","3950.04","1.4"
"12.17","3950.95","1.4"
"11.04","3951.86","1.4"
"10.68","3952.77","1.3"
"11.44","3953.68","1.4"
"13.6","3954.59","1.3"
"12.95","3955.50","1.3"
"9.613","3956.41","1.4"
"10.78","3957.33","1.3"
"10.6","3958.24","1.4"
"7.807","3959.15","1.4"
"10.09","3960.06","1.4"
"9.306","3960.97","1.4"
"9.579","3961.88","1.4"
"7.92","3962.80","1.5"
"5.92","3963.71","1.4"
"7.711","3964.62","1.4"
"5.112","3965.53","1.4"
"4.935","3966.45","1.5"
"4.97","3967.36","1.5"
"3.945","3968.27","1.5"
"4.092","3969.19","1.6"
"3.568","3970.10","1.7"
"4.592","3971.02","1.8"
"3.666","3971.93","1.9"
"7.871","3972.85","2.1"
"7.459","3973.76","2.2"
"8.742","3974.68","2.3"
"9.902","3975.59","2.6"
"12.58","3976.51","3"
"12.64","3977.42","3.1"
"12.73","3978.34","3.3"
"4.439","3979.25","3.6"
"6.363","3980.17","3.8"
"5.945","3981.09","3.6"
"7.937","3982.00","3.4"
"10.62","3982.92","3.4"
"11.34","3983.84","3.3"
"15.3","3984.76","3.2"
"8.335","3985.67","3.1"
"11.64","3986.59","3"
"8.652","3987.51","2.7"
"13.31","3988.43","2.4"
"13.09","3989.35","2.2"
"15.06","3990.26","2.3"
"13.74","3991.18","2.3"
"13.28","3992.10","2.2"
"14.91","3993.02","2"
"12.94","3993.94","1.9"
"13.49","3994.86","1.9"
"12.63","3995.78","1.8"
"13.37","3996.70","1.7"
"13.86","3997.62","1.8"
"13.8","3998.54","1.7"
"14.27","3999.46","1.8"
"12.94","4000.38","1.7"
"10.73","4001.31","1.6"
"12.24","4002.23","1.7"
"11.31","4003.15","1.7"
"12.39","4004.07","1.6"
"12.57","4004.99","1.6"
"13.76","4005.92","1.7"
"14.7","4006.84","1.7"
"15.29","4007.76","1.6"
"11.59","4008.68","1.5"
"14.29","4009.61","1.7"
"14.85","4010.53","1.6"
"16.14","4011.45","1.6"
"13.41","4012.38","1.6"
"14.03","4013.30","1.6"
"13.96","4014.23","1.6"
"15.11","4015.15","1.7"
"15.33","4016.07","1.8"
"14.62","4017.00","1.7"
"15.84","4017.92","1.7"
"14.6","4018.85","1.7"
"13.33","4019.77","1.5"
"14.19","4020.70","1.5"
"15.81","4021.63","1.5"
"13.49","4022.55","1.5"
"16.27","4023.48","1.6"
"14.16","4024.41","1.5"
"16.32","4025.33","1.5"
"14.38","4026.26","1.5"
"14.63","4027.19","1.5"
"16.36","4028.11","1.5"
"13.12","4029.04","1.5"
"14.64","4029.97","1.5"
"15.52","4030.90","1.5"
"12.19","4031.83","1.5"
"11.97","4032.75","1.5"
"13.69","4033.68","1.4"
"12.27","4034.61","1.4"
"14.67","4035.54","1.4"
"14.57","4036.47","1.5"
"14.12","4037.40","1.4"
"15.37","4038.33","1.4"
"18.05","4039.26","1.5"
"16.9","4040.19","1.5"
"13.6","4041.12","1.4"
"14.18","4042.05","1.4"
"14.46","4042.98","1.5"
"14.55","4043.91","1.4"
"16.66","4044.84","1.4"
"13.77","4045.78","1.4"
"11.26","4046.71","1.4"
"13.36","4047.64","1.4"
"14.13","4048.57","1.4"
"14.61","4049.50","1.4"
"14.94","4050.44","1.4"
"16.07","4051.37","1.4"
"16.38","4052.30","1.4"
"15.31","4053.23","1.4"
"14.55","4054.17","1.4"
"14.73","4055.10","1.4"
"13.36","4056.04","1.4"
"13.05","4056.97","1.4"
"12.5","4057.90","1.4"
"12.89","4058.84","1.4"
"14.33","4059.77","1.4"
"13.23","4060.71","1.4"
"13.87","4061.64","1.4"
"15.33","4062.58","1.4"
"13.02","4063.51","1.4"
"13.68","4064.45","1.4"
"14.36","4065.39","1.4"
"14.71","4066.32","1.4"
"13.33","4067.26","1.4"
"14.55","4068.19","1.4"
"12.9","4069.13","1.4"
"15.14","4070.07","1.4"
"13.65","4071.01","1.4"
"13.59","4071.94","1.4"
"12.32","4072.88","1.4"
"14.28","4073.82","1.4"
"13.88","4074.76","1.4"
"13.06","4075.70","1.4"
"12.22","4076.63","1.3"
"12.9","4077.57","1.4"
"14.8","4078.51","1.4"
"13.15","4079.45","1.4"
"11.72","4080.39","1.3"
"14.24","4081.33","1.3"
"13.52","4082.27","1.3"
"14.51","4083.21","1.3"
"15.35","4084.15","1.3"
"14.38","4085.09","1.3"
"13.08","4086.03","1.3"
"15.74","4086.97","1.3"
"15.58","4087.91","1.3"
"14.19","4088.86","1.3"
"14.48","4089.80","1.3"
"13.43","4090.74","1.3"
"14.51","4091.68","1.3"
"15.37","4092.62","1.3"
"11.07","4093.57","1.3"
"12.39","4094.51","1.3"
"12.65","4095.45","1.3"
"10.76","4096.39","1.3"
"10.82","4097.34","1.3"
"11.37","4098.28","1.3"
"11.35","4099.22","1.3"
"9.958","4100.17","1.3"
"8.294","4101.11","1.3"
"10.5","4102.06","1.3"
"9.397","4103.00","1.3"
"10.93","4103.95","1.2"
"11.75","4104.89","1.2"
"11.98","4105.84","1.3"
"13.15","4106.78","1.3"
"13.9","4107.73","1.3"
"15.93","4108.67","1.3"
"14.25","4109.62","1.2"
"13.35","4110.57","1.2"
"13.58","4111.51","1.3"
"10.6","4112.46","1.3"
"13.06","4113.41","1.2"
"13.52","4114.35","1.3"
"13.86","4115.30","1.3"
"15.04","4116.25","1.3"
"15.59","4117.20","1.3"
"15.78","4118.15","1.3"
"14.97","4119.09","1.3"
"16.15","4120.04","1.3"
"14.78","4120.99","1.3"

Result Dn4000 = 1.61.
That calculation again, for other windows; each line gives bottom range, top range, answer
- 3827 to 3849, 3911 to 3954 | 1.43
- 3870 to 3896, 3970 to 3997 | 1.30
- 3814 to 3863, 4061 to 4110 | 1.85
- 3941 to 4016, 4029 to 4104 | 1.33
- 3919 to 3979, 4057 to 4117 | 1.67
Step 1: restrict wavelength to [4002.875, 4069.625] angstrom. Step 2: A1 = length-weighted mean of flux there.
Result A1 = 14.3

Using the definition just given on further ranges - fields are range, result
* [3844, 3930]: 9.73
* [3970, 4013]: 11.5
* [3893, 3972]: 9.22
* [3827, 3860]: 7.7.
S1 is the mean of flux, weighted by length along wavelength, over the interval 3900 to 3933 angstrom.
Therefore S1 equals 10.3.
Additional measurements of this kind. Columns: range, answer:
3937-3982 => 8.59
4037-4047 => 14.9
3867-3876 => 10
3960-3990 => 8.34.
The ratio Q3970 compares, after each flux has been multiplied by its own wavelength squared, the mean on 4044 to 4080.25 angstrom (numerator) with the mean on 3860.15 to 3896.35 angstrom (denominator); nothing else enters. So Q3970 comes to 1.71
